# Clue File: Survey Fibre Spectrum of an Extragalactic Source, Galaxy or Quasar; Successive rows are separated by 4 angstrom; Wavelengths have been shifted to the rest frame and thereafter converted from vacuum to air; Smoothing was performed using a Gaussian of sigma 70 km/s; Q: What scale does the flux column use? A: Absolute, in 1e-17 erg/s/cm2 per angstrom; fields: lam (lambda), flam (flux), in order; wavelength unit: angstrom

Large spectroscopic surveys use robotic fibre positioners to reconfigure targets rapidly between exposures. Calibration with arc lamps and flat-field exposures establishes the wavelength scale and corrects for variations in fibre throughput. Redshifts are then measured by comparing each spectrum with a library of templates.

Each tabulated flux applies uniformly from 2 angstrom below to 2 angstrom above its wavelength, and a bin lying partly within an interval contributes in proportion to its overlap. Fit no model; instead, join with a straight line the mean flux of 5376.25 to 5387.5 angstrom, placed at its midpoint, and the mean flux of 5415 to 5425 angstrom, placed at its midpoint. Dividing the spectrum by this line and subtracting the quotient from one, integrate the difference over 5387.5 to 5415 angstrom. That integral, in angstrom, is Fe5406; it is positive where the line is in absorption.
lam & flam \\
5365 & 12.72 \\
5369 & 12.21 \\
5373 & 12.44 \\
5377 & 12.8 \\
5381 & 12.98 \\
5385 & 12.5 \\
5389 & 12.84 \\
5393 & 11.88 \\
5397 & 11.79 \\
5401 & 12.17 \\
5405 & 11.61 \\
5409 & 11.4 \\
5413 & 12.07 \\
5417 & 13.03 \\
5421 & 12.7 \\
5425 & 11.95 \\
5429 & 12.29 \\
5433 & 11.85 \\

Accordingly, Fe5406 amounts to 1.7 angstrom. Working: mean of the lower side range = 12.8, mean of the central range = 11.9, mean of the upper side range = 12.7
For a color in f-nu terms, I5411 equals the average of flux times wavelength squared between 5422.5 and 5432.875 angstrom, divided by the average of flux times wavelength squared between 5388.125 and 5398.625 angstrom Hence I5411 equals 1.0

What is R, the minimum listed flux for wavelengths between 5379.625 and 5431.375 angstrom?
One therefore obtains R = 11.4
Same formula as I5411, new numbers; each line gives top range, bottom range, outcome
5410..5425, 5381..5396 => 1.01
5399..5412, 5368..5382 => 0.94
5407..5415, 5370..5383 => 0.94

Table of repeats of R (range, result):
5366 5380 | 12.21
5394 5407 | 11.61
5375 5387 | 12.5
